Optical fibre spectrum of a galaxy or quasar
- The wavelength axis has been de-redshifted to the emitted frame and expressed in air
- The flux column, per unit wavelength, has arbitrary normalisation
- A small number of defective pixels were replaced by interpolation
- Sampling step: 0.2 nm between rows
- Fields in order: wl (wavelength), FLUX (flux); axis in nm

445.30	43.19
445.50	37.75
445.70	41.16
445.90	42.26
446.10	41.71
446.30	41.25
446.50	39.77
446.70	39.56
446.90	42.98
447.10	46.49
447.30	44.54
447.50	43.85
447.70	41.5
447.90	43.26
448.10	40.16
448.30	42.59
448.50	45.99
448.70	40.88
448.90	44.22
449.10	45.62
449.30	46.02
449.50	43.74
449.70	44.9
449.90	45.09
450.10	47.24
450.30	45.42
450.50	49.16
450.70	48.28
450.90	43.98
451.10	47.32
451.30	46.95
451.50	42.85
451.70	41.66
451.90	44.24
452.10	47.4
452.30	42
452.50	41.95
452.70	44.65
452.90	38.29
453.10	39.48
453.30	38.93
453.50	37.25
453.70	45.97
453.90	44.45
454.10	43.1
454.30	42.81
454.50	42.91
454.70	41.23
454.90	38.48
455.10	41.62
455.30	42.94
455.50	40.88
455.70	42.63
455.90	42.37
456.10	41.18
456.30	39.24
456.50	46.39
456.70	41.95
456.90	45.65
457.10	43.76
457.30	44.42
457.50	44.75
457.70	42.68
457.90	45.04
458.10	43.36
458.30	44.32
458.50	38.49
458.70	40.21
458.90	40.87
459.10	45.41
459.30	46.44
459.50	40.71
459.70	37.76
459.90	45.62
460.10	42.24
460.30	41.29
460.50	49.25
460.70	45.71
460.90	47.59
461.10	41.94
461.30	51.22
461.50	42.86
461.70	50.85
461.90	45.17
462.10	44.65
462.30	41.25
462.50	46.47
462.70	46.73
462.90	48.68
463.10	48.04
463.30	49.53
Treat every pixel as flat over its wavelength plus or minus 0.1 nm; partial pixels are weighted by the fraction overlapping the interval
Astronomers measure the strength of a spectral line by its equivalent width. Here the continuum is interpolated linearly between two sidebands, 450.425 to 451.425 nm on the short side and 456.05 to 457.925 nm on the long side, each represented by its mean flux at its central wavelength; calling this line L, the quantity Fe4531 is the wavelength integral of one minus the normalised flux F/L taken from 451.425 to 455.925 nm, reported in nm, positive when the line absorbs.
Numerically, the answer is 0.33 nm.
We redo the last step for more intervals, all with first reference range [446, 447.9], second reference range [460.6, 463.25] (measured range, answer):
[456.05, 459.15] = 0.15 nm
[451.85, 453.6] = 0.10 nm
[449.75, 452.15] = -0.13 nm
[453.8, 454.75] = 0.03 nm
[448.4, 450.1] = -0.07 nm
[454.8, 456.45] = 0.12 nm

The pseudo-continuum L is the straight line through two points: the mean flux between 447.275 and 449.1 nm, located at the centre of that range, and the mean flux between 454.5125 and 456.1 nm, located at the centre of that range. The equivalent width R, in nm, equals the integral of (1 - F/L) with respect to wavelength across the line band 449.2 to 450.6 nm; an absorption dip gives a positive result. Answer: -0.11 nm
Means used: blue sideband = 43.1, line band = 45.9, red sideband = 41.5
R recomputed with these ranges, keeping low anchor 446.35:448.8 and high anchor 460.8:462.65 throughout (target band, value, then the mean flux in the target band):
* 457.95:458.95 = 0.08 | 41.7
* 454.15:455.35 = 0.07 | 41.7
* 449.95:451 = -0.08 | 46.7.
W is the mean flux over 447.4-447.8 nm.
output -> 42.7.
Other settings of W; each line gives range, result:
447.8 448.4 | 42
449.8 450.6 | 46.7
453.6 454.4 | 44.1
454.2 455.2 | 41.4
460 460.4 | 41.8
